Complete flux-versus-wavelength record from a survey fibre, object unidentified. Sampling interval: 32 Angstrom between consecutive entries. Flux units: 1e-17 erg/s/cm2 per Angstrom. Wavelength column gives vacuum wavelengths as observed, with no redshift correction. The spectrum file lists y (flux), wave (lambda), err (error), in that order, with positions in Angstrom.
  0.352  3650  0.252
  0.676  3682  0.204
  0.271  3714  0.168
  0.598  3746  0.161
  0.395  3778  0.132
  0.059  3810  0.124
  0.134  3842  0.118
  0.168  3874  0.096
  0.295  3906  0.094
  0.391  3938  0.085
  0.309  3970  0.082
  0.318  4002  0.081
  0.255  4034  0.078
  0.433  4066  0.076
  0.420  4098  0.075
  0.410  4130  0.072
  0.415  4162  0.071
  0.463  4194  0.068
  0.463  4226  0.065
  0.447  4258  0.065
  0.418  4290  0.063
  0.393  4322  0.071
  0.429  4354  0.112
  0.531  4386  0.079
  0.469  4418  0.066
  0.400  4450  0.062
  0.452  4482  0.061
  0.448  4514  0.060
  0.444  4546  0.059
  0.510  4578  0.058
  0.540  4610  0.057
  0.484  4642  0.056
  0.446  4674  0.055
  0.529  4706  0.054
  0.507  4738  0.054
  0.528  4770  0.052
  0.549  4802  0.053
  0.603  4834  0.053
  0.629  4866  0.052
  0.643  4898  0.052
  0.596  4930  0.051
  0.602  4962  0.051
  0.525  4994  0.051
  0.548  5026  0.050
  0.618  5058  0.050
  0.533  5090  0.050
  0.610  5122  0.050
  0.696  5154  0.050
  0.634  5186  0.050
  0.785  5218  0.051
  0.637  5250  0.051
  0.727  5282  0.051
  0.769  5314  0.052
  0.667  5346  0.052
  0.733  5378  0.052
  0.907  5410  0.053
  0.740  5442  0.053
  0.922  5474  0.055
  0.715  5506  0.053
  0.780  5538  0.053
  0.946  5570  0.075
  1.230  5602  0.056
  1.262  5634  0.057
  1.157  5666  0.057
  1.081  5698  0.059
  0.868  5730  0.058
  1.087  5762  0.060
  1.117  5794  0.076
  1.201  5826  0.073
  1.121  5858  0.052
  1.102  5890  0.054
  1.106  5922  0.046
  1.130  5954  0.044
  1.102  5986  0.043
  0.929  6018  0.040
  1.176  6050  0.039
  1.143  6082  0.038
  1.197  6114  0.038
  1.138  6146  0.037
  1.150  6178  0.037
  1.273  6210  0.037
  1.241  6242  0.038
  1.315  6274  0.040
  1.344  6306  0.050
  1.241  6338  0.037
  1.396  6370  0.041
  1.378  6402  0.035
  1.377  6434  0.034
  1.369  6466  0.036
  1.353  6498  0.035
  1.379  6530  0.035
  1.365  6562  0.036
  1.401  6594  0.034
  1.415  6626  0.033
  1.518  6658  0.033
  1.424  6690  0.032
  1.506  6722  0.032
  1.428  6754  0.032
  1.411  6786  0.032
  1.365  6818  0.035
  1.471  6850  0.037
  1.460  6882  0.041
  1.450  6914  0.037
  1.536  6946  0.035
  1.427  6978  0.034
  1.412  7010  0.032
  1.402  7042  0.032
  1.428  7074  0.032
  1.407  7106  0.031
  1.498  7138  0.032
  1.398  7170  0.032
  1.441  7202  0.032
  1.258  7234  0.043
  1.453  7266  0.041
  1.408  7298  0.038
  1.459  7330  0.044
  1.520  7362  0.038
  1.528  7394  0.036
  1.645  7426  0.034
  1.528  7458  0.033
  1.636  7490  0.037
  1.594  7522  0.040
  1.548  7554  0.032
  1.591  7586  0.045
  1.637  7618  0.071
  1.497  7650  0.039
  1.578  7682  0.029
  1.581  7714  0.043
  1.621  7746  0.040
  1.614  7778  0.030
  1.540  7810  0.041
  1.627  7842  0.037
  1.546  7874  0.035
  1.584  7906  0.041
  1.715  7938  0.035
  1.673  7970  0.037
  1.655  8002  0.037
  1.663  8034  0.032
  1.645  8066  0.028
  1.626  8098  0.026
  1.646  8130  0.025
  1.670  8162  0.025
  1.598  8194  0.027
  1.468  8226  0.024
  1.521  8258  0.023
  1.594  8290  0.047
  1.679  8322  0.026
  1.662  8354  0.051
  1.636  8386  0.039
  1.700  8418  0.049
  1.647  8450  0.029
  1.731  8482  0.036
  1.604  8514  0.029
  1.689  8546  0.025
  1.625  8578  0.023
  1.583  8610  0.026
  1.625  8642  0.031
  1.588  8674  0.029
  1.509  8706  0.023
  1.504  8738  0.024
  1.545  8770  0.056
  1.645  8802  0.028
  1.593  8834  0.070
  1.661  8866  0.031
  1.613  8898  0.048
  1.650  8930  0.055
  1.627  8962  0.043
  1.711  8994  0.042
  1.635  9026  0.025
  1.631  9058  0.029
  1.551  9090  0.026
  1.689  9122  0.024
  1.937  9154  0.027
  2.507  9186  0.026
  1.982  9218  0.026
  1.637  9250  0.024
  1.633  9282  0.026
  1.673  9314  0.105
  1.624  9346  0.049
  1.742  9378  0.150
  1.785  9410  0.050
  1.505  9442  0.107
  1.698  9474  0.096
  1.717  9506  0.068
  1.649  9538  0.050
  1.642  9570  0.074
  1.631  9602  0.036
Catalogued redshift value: 0.40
